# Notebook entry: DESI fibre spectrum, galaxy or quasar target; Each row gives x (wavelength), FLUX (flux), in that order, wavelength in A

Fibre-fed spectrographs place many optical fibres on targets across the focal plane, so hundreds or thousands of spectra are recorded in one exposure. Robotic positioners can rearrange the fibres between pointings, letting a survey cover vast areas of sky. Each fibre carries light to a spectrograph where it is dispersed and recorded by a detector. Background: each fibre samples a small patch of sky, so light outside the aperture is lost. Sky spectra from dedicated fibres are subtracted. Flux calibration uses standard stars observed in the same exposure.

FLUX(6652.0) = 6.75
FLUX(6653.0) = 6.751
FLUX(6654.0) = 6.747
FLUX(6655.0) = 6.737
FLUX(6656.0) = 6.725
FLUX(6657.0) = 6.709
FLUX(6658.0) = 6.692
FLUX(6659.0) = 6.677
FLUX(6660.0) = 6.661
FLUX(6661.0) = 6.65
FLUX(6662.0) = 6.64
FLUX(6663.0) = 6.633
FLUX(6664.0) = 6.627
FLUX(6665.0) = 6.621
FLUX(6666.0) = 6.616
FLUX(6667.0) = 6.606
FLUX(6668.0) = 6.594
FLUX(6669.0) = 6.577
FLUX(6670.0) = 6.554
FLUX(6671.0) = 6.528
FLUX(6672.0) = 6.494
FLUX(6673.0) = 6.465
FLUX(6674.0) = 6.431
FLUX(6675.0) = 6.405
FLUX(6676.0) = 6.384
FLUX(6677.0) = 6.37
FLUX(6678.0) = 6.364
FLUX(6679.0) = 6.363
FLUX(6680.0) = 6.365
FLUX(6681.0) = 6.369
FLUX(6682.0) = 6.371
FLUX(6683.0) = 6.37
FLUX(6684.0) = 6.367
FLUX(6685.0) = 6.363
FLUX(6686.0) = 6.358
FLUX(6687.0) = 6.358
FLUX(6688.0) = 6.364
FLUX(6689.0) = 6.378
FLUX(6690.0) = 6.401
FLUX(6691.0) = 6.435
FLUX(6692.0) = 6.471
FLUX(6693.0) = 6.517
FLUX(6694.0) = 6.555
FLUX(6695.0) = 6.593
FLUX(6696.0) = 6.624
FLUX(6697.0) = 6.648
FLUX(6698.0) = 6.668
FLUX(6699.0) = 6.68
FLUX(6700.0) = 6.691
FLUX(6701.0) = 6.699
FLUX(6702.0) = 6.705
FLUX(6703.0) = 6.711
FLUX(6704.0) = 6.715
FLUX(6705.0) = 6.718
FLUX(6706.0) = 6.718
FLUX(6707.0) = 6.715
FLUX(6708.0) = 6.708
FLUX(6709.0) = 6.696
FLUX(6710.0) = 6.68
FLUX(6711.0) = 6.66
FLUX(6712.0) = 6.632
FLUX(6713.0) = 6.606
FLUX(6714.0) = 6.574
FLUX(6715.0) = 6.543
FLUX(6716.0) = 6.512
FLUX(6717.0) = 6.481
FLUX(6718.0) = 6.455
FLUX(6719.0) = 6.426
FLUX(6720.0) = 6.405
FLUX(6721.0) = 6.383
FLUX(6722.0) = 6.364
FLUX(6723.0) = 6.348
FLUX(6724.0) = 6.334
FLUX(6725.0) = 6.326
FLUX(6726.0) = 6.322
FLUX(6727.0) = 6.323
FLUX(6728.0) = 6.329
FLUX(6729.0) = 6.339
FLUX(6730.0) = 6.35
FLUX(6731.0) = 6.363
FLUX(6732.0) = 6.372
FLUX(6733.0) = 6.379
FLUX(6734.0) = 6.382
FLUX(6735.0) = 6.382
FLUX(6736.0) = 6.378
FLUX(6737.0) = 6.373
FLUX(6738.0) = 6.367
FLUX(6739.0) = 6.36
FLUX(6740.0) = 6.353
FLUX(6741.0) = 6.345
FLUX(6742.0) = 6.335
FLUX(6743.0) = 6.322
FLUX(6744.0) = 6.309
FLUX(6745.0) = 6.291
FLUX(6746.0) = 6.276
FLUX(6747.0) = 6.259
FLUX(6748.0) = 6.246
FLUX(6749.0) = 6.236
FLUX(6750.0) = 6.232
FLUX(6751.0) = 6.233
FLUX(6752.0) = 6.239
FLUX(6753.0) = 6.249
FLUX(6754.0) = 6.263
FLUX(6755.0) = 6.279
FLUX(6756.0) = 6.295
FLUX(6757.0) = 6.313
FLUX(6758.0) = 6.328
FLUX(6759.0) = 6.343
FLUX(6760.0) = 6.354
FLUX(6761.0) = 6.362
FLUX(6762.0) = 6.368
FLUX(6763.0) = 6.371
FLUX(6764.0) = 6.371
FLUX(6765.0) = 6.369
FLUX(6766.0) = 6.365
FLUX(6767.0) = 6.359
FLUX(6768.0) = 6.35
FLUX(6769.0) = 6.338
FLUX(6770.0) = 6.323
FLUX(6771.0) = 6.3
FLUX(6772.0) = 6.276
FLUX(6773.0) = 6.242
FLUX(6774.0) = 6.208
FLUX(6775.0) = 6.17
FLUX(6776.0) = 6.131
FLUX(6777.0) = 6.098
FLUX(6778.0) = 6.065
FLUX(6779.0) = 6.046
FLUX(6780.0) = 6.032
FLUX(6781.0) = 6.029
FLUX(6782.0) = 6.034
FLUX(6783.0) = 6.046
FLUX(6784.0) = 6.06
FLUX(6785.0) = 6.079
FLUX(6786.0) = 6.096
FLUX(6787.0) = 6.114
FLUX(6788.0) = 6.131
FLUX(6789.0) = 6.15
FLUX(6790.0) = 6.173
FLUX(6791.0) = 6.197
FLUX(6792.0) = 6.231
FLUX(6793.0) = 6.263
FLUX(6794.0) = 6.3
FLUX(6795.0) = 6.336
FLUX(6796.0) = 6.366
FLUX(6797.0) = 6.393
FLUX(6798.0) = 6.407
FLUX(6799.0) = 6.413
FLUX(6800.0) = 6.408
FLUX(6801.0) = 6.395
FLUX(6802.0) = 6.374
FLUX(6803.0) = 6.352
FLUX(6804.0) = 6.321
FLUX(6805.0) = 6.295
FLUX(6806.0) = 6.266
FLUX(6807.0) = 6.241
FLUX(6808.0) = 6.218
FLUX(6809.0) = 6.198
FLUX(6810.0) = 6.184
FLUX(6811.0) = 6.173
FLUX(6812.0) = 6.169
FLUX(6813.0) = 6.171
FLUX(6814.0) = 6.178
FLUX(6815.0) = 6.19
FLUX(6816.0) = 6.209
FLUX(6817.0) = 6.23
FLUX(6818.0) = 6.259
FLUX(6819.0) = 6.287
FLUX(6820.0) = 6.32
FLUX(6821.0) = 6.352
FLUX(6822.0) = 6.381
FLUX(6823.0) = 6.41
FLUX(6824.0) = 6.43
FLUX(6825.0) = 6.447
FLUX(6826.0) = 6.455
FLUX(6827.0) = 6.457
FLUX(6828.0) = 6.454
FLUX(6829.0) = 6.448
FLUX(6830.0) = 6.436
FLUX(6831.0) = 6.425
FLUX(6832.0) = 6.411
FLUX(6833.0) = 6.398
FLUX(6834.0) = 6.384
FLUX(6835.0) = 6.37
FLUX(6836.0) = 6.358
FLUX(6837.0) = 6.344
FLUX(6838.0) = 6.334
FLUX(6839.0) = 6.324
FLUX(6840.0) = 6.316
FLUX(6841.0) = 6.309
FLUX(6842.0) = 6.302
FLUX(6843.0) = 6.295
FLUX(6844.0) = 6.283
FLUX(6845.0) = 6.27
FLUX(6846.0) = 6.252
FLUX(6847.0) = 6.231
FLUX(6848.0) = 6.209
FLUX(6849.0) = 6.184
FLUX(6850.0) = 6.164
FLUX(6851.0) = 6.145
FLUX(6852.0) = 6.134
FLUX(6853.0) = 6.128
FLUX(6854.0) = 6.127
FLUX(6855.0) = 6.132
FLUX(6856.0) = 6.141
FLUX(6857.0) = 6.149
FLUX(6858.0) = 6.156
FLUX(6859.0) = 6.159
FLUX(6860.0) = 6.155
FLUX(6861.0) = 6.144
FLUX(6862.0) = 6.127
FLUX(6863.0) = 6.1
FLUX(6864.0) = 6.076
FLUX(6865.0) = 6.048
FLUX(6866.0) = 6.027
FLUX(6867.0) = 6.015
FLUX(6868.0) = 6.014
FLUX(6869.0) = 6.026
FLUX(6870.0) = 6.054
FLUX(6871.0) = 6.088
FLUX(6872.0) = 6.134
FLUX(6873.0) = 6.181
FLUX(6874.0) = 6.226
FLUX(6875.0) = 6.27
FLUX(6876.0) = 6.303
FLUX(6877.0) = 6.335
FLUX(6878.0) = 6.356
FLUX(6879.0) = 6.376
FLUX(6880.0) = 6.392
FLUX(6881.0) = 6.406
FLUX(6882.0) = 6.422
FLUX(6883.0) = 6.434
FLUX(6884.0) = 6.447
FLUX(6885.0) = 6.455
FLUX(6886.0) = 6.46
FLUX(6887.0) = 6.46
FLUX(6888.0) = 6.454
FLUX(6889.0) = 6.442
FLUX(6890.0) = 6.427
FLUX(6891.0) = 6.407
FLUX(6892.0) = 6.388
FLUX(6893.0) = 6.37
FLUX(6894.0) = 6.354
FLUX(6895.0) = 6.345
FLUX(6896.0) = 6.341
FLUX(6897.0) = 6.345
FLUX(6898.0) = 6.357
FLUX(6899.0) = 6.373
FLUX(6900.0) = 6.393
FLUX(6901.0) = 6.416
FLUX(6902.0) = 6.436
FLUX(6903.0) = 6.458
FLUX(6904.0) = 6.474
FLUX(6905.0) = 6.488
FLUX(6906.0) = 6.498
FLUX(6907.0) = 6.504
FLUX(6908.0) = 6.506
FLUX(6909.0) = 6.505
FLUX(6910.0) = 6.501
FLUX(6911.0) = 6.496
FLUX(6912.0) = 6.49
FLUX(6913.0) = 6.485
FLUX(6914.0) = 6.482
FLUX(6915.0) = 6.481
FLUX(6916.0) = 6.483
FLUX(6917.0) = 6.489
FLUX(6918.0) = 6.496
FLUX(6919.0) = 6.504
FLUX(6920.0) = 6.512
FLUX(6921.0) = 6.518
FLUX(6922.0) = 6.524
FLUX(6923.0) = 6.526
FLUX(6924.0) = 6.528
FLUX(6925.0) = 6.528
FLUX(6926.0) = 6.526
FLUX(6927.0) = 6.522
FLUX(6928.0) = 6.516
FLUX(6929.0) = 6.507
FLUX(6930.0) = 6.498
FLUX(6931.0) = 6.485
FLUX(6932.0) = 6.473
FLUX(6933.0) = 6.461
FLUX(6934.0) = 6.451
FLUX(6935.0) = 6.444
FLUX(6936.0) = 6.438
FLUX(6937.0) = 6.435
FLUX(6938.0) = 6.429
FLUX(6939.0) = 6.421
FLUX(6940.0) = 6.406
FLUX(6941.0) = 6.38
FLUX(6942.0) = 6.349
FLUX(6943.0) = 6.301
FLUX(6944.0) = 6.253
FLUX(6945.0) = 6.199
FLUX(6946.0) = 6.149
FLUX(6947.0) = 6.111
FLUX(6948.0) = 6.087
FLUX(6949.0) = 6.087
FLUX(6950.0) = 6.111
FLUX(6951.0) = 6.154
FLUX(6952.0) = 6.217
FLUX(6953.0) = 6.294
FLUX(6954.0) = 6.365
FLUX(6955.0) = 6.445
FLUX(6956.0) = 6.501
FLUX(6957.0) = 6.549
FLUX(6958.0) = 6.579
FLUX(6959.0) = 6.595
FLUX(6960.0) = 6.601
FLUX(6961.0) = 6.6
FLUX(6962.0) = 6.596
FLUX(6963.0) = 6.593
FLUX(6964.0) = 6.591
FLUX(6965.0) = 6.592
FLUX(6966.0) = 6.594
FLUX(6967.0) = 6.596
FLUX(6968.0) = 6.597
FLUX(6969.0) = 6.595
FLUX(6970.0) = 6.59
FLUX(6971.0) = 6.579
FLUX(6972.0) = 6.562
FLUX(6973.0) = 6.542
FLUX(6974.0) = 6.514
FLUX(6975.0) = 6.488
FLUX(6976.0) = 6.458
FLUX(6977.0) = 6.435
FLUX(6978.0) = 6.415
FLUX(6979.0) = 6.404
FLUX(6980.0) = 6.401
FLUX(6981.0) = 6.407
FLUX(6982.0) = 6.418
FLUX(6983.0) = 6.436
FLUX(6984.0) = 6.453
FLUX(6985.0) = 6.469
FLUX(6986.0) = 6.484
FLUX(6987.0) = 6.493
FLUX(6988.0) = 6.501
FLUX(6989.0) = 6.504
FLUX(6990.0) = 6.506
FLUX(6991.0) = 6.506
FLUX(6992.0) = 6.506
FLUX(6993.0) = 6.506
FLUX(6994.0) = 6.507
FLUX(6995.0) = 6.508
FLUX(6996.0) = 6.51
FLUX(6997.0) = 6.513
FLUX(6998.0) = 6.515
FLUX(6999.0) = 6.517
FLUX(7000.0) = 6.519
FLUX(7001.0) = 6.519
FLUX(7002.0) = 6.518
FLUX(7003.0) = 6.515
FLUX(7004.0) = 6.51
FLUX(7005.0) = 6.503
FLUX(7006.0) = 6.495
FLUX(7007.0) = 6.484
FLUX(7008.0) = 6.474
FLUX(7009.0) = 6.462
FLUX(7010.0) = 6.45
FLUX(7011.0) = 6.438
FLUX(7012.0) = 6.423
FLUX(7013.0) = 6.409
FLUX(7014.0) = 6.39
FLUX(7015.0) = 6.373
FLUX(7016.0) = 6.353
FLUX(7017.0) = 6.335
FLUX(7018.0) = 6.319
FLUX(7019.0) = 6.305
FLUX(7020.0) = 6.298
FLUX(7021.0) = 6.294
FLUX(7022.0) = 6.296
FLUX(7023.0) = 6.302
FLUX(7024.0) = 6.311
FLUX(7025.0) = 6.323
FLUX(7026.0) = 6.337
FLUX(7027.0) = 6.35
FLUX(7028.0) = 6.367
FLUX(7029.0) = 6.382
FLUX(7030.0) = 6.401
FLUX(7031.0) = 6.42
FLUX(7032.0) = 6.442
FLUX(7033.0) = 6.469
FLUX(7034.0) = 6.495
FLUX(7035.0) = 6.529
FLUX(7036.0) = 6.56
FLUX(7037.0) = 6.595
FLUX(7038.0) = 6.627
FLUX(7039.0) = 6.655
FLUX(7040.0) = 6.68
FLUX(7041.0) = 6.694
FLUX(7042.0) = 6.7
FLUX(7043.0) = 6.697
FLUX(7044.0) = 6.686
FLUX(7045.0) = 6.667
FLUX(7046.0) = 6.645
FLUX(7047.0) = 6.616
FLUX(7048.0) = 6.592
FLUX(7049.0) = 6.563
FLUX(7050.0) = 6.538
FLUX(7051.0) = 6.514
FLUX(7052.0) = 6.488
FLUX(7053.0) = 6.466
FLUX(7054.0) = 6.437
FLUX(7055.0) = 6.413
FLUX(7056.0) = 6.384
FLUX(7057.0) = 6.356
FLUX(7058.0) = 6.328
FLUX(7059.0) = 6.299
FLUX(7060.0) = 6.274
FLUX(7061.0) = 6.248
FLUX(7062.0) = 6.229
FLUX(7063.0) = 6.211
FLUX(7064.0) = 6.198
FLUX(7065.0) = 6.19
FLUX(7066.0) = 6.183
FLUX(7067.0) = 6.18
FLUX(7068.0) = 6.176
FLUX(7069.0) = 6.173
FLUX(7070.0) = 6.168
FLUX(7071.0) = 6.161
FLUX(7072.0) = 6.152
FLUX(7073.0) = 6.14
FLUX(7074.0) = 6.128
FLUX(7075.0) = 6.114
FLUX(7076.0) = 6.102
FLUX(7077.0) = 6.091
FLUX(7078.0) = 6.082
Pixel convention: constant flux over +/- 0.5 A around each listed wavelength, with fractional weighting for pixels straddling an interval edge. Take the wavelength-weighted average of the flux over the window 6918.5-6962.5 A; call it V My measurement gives 6.41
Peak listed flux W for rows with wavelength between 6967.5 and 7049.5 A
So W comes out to 6.7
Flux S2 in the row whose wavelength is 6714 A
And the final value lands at 6.574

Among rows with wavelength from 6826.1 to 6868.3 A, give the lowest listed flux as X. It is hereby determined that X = 6.014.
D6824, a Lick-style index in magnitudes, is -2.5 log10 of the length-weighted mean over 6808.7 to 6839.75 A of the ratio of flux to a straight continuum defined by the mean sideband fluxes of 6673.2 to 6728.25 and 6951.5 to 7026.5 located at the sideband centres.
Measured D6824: 0.026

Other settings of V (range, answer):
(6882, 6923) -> 6.45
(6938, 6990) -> 6.43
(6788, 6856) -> 6.29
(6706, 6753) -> 6.4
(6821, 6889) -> 6.28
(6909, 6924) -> 6.5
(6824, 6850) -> 6.35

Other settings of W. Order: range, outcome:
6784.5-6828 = 6.457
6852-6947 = 6.528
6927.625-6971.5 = 6.601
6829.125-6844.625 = 6.436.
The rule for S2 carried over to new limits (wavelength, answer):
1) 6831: 6.425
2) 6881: 6.406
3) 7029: 6.382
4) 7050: 6.538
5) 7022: 6.296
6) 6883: 6.434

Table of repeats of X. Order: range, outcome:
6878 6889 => 6.356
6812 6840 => 6.169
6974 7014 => 6.39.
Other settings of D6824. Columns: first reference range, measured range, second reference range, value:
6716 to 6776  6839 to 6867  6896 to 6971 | 0.04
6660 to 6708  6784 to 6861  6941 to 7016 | 0.04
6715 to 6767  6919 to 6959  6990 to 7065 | 0.00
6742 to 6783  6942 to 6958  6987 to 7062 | 0.02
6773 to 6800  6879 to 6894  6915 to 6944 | -0.01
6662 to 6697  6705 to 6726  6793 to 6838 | -0.02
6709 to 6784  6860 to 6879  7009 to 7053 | 0.04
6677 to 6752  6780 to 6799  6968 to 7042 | 0.04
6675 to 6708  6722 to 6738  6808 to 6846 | 0.02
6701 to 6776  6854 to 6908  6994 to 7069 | 0.02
